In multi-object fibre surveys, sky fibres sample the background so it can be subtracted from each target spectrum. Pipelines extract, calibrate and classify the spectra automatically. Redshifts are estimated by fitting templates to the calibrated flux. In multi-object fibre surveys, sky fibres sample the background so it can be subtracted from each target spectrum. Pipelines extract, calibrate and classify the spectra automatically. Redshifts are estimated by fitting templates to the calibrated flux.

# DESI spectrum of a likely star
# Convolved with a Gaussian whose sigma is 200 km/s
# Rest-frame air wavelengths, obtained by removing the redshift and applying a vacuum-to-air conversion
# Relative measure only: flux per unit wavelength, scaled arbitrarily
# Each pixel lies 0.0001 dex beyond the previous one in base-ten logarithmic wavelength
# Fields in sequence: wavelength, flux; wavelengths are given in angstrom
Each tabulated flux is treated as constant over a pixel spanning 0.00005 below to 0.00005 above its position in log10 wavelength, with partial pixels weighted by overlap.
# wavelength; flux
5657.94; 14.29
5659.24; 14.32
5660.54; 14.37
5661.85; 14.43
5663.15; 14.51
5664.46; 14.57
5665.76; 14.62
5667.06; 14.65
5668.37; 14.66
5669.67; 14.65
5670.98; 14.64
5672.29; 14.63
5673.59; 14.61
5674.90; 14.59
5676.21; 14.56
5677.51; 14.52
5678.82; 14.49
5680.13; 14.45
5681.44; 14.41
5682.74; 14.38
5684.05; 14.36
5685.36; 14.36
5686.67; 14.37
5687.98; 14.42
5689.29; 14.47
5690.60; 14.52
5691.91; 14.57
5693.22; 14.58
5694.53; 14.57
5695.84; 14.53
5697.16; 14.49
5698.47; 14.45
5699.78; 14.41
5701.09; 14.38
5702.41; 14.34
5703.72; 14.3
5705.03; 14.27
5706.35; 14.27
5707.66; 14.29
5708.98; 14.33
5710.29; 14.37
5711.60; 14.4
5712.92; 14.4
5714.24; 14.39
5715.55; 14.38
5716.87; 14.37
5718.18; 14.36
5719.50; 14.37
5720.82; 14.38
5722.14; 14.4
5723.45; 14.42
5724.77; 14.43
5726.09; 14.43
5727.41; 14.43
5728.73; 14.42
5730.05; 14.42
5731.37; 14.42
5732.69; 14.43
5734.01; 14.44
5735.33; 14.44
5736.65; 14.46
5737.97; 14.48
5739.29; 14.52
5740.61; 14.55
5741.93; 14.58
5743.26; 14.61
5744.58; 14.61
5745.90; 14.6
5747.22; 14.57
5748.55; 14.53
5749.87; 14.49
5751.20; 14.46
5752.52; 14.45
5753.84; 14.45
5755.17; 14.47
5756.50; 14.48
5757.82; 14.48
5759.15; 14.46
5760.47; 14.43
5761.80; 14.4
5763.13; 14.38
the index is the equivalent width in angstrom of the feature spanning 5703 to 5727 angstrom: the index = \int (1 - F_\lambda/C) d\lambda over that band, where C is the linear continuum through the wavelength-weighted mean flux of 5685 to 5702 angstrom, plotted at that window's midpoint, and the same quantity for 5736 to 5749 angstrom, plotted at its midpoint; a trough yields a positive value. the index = 0.2 angstrom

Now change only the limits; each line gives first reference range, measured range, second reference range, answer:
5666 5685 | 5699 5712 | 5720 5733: 0.12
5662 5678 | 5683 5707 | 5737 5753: 0.26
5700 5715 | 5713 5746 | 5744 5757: -0.05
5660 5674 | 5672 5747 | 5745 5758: 0.48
